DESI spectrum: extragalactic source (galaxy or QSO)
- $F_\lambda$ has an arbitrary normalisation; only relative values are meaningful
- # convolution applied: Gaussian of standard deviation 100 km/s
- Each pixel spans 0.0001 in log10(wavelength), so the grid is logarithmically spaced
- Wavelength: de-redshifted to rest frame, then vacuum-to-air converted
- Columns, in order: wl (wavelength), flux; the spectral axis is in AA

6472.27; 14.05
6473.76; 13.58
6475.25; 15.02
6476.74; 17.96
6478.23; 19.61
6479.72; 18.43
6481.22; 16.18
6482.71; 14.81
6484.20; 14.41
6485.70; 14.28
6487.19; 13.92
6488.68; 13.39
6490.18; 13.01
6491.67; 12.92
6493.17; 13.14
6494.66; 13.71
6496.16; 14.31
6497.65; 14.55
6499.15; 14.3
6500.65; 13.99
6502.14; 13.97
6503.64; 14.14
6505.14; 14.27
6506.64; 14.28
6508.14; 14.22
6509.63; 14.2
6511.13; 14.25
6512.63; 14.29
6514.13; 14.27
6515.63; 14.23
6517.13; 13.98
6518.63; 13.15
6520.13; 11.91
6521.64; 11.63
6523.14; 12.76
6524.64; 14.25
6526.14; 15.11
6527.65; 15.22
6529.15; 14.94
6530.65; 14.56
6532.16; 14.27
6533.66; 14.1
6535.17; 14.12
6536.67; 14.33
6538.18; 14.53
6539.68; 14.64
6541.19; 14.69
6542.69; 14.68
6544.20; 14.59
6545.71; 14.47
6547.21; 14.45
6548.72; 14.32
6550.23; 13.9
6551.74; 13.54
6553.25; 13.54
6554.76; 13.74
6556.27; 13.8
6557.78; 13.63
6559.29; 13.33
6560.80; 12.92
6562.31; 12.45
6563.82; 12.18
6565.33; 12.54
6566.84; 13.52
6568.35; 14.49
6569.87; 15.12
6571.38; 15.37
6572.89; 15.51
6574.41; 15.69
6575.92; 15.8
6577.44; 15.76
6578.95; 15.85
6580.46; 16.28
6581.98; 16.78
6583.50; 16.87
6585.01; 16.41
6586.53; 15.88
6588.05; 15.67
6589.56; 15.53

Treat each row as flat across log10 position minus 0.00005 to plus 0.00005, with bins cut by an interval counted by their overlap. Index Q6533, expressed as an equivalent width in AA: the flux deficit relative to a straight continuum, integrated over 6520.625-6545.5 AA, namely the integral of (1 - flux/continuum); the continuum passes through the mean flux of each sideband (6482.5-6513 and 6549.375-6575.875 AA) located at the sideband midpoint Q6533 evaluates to -0.56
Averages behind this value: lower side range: 14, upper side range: 13.9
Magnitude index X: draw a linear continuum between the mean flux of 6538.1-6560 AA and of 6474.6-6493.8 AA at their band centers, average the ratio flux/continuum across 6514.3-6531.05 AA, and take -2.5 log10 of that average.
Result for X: 0.057 mag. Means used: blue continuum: 15.2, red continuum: 14.1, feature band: 13.8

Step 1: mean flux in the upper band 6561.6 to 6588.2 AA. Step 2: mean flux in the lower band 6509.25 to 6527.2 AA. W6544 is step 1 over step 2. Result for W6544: 1.10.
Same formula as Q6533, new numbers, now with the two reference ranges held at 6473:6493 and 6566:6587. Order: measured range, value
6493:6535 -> 3.54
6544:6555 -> 1.02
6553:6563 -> 1.42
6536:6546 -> 0.57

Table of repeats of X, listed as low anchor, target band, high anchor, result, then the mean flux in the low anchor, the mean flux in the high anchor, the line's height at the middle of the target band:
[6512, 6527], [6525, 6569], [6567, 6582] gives 0.04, 13.6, 15.5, 14.5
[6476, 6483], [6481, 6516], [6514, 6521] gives 0.10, 17.6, 13.4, 15.5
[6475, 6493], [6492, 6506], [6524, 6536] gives 0.08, 15.3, 14.6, 15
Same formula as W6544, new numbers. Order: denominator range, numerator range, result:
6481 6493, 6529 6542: 1.03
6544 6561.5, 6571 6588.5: 1.16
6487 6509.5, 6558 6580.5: 1.04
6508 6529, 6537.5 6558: 1.03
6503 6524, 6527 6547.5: 1.06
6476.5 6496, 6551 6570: 0.90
